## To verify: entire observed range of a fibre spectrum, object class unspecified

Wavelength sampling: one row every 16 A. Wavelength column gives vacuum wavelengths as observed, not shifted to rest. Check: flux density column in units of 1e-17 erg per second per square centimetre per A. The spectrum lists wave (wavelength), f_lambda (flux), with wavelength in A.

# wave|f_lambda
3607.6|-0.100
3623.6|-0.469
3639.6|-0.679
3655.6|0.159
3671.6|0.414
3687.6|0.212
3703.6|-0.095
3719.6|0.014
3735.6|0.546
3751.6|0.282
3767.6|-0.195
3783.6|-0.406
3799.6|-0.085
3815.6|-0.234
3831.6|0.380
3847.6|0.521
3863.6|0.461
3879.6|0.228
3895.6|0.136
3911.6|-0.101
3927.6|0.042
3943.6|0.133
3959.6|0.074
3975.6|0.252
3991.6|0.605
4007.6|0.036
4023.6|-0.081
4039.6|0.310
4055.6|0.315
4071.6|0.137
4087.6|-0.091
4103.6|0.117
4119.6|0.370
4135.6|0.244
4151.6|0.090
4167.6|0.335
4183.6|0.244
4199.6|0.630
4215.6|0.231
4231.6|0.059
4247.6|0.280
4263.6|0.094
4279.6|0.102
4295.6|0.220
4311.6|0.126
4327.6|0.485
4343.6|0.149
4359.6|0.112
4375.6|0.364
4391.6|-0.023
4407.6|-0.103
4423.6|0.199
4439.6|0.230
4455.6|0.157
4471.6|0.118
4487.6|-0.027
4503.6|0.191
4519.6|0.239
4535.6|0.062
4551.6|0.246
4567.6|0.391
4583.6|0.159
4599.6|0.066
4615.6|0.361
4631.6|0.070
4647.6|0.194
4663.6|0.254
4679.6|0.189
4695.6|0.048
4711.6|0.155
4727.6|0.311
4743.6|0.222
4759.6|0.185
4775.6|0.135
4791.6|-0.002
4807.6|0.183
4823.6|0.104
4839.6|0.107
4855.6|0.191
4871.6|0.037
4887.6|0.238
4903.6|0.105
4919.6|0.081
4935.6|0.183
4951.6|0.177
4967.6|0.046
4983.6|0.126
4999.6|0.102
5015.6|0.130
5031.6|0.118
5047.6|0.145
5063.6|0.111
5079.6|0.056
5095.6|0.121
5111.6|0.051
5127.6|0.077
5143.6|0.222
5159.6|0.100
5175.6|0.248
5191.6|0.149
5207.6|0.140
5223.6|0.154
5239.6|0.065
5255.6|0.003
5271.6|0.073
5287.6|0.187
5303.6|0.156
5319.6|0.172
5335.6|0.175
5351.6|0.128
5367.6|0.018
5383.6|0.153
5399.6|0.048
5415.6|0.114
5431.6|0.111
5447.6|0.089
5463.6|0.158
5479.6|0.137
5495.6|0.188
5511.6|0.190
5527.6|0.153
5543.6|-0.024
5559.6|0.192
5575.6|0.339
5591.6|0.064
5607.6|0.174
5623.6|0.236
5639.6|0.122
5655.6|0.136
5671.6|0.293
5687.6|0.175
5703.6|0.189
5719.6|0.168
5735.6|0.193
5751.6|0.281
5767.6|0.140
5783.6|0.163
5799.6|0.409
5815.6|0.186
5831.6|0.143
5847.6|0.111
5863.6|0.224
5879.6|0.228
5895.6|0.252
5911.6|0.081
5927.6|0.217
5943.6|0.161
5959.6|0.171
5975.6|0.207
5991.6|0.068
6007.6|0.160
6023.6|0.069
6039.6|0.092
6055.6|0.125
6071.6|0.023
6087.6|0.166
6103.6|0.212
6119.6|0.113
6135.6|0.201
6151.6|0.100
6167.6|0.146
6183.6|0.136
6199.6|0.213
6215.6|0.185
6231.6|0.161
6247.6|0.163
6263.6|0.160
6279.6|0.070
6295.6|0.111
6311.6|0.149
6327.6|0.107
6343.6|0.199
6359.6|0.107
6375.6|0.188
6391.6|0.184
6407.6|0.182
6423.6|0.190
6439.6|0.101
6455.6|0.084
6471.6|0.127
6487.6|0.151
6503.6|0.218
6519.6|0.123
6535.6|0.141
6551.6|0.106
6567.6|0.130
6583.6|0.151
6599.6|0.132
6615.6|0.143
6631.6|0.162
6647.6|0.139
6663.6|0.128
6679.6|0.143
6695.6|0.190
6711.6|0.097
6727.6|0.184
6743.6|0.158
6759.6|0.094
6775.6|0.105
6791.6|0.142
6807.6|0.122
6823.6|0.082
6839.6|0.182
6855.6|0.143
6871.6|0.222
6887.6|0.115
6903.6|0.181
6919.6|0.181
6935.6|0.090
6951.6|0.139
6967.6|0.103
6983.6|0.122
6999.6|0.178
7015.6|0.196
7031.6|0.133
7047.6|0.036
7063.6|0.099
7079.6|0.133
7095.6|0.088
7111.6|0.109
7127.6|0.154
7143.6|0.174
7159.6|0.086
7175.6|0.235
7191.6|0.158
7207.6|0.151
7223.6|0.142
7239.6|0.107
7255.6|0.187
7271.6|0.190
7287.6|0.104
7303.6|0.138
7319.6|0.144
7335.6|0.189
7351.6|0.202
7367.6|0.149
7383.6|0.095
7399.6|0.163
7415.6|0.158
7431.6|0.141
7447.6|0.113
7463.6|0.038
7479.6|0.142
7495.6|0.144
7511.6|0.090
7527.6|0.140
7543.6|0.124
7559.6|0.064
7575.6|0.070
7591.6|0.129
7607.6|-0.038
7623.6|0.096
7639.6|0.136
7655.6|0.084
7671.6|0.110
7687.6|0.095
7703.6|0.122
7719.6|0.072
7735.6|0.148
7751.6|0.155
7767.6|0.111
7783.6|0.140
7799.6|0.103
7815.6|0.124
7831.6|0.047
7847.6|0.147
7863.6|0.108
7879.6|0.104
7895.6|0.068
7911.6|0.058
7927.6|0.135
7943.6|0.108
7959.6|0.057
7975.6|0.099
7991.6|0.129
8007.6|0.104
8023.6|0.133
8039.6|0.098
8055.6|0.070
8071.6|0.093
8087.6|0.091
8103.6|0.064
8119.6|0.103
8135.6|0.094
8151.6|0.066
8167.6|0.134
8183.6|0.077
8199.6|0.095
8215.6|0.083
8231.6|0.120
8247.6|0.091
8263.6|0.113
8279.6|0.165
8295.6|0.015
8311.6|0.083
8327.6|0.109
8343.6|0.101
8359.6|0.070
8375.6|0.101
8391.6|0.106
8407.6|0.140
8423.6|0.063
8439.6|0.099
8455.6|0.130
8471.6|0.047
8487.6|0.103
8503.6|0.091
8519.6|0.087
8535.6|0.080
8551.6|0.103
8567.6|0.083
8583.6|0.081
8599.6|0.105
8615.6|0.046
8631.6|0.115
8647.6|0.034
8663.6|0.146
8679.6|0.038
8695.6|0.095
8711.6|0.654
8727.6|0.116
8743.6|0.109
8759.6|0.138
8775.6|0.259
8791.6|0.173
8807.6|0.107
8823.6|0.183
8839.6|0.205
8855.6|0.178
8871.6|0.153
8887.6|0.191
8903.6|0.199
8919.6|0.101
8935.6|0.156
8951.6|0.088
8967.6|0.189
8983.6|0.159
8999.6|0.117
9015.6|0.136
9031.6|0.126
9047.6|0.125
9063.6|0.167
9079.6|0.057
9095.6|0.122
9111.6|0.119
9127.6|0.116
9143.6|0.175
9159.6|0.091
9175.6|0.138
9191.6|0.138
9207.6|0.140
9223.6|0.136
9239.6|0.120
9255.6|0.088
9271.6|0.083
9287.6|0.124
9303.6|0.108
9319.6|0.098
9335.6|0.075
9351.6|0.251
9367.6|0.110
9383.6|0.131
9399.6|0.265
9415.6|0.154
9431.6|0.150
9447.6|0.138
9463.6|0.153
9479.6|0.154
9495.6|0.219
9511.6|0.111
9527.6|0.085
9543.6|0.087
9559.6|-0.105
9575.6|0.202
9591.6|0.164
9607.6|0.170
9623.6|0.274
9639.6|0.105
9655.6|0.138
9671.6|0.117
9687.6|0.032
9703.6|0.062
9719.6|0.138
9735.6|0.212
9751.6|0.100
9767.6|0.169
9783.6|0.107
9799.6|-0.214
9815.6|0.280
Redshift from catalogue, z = 1.34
